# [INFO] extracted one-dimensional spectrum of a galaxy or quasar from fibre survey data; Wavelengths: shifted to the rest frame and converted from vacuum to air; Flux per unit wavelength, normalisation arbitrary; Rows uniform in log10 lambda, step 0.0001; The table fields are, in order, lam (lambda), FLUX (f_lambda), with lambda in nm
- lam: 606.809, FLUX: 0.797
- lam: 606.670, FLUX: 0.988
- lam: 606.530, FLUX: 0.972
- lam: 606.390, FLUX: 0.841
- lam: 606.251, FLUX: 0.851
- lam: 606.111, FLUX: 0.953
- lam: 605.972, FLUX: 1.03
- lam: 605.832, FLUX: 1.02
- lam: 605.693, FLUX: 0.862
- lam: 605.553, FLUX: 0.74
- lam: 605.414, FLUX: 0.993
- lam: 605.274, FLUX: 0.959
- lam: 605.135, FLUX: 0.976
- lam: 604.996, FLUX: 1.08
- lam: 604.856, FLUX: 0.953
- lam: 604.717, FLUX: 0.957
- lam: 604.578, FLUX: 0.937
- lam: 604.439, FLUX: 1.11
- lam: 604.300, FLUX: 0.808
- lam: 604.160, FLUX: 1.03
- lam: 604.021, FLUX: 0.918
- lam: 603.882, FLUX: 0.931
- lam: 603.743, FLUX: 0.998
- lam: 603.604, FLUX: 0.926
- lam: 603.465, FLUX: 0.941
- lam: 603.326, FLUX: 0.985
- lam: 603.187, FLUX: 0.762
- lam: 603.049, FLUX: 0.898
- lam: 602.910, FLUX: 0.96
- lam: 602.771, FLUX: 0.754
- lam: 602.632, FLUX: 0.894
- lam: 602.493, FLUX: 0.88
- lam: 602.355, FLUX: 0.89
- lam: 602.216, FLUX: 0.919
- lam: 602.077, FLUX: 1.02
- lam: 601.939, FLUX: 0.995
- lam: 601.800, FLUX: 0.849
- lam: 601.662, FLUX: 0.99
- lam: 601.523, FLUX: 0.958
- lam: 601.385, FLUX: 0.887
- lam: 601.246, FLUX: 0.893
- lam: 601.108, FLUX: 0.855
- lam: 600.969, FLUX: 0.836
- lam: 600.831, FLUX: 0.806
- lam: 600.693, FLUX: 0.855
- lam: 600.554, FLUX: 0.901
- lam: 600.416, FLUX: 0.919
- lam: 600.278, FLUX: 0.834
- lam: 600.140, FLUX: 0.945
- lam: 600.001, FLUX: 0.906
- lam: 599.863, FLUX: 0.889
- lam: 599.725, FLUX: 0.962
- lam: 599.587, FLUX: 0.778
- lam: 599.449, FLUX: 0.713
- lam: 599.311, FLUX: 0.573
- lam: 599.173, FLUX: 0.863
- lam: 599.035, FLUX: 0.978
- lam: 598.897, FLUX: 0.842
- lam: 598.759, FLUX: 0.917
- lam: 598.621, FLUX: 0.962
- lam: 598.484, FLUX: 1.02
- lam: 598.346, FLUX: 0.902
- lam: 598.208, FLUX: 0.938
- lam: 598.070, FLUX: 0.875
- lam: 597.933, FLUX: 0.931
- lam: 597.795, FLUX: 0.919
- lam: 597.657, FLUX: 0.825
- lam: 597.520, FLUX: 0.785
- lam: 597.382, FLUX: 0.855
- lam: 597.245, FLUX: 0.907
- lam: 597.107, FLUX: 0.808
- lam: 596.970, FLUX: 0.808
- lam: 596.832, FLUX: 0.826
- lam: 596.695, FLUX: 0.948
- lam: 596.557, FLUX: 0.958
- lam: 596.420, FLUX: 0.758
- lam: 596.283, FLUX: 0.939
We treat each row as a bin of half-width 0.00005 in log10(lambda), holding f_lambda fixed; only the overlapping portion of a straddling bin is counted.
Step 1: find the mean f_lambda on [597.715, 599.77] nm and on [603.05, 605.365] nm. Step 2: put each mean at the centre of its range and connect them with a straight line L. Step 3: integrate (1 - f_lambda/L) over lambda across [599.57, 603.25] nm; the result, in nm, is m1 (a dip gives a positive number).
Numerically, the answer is 0.088 nm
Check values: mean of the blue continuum 0.877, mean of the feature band 0.892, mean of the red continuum 0.953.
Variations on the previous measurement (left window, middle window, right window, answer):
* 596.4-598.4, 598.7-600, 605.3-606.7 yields 0.067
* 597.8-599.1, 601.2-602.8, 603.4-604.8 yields 0.052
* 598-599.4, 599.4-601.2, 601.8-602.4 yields 0.098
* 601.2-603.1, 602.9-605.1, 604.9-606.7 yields -0.051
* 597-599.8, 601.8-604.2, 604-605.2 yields 0.071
